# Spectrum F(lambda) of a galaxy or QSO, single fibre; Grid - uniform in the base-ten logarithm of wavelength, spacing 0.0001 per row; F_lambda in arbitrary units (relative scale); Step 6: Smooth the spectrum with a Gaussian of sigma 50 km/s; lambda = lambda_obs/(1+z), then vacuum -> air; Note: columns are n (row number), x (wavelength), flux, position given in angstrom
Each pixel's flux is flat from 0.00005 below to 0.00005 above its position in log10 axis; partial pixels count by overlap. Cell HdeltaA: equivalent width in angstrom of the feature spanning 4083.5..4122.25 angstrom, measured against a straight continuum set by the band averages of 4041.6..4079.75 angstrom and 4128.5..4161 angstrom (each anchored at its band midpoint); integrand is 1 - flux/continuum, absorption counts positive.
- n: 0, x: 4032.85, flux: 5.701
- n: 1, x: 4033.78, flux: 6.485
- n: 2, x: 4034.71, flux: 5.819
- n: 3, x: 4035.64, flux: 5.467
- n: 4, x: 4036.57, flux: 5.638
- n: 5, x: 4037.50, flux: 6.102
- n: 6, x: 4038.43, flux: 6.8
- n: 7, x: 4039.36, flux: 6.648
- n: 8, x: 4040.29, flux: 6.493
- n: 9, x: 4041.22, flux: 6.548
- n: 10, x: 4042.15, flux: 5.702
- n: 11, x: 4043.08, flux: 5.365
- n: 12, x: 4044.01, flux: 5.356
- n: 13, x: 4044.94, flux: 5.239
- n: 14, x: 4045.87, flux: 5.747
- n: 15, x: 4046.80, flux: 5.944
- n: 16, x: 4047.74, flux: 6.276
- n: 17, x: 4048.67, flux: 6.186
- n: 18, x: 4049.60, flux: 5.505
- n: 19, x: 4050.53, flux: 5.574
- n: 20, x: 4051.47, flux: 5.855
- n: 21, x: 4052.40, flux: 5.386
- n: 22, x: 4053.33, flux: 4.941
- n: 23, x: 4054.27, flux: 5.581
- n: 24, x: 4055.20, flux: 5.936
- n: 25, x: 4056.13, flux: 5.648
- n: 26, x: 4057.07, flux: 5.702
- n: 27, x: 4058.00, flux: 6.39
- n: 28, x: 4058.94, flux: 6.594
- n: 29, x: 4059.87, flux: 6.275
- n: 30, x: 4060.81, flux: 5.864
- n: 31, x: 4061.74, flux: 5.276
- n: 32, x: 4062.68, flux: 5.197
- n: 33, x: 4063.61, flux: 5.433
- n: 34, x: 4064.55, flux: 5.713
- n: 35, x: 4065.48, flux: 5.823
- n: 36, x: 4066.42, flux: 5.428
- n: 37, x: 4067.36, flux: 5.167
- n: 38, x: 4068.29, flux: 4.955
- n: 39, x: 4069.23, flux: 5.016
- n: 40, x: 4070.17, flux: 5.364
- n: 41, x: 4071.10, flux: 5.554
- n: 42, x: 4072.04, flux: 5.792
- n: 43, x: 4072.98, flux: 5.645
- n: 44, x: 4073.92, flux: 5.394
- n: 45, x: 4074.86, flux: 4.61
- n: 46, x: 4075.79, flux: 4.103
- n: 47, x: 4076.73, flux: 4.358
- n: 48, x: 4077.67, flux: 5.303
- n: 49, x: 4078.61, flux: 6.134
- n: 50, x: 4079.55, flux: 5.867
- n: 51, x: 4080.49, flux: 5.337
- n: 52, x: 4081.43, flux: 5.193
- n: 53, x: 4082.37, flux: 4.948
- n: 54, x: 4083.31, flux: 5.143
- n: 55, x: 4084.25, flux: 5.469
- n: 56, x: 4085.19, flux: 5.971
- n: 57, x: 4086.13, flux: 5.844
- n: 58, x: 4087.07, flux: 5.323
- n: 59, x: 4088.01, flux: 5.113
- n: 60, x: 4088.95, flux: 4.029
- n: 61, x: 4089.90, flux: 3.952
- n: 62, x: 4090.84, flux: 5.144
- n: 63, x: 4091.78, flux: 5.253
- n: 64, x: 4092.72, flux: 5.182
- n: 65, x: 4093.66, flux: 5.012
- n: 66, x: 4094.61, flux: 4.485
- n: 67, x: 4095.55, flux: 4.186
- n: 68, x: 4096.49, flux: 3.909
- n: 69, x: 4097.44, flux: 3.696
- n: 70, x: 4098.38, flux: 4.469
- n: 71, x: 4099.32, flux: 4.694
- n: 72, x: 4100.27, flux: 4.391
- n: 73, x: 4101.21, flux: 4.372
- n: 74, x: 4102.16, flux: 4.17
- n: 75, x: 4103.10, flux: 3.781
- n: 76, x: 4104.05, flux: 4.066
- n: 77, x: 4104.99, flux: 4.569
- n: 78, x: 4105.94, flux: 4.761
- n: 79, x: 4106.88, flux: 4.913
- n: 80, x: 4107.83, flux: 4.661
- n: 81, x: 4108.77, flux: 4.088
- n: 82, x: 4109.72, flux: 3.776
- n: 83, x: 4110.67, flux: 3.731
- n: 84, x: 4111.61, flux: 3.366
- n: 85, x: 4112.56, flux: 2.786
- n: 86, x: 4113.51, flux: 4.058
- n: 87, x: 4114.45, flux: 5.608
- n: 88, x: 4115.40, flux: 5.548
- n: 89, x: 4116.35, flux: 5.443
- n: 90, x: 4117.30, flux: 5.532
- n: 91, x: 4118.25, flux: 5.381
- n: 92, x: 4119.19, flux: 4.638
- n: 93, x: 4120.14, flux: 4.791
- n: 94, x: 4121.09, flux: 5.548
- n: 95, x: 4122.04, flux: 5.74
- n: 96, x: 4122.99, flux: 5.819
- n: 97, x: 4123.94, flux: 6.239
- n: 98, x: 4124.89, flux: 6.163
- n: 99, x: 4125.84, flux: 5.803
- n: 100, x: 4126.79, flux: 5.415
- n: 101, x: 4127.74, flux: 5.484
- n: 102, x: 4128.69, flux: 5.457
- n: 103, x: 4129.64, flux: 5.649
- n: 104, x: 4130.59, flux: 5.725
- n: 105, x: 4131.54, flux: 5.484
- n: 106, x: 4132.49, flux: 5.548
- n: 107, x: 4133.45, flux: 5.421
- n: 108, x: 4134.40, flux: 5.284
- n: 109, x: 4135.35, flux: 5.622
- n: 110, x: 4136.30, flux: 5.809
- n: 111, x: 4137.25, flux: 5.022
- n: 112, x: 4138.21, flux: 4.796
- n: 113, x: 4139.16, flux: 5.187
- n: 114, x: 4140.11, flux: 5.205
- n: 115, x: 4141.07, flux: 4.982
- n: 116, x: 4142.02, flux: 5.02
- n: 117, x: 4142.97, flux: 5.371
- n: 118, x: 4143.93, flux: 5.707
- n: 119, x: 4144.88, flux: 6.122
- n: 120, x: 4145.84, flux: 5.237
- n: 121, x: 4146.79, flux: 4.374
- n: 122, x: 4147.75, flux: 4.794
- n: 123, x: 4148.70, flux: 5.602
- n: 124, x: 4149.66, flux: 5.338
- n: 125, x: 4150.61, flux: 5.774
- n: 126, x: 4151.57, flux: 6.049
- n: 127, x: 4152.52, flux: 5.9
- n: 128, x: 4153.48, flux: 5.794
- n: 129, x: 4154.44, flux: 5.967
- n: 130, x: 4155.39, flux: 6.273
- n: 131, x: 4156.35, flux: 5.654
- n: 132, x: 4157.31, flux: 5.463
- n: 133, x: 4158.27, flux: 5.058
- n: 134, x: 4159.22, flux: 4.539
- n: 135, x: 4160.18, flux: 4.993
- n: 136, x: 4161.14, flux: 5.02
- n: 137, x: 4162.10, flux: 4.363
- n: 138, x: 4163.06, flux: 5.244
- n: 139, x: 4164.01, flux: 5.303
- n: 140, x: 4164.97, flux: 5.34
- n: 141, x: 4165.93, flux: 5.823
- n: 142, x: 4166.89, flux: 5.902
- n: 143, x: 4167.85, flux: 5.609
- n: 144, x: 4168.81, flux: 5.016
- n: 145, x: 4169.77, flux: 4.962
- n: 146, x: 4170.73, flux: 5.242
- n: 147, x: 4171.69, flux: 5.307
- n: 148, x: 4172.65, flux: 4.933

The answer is 5.7 angstrom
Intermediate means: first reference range 5.54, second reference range 5.41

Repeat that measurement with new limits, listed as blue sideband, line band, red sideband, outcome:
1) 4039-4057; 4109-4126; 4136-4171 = 1.6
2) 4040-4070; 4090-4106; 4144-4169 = 3.2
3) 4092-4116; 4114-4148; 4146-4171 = -4.1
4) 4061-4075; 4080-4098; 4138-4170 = 1.6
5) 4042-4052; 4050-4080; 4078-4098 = -0.5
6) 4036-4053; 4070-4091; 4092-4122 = -0.4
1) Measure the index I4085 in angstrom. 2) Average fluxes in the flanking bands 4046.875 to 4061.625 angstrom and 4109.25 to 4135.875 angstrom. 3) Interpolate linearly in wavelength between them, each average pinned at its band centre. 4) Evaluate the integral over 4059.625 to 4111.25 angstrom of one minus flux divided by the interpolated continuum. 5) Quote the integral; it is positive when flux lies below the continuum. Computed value 5.72 angstrom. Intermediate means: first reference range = 5.84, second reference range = 5.18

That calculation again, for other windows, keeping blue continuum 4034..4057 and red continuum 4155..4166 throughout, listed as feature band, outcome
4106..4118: 2.17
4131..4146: -0.08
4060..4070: 0.54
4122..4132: -0.60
